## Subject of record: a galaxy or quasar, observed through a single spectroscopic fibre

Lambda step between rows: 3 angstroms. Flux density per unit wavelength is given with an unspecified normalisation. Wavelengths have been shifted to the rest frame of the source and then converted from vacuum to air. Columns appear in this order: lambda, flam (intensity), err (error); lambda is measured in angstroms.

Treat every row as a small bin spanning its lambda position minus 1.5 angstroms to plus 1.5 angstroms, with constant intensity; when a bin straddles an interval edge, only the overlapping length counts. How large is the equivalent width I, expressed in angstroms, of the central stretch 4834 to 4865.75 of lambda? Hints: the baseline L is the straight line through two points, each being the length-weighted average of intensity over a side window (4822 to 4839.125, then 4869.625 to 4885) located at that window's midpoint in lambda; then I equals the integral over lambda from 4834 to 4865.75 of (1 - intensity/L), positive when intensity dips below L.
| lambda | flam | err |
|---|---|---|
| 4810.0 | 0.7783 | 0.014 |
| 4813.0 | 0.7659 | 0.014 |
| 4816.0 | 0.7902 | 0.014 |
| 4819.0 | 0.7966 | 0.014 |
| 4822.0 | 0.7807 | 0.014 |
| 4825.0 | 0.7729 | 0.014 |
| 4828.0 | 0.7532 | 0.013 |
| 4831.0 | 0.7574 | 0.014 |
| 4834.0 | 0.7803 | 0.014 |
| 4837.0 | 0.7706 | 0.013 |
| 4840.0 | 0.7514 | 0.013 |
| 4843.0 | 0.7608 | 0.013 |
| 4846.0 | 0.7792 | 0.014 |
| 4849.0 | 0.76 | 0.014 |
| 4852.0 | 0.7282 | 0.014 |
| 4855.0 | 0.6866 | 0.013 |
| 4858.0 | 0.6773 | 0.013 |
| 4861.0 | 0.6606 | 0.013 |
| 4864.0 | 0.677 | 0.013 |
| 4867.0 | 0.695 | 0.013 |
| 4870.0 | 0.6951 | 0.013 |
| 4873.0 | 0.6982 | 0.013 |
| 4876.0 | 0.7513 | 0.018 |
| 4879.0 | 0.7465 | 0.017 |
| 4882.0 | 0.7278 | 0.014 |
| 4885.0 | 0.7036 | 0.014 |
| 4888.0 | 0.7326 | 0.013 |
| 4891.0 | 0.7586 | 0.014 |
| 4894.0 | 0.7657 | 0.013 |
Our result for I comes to 0.95 angstroms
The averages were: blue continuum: 0.768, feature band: 0.728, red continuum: 0.724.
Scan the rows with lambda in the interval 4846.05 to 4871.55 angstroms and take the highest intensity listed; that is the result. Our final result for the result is 0.76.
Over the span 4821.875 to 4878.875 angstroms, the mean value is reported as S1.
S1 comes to 0.733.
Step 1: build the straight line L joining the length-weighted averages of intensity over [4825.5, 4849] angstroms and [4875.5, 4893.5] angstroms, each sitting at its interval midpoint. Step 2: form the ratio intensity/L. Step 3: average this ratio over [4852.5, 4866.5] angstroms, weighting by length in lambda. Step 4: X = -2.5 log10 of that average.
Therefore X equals 0.11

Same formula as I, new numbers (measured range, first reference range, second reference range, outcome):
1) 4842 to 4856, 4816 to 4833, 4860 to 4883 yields -0.10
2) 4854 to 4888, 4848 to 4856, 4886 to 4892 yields 1.39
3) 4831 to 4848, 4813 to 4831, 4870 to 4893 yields -0.11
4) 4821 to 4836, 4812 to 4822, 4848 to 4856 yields -0.07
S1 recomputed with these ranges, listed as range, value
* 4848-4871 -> 0.696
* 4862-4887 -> 0.711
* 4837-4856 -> 0.748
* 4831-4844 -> 0.765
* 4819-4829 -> 0.774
